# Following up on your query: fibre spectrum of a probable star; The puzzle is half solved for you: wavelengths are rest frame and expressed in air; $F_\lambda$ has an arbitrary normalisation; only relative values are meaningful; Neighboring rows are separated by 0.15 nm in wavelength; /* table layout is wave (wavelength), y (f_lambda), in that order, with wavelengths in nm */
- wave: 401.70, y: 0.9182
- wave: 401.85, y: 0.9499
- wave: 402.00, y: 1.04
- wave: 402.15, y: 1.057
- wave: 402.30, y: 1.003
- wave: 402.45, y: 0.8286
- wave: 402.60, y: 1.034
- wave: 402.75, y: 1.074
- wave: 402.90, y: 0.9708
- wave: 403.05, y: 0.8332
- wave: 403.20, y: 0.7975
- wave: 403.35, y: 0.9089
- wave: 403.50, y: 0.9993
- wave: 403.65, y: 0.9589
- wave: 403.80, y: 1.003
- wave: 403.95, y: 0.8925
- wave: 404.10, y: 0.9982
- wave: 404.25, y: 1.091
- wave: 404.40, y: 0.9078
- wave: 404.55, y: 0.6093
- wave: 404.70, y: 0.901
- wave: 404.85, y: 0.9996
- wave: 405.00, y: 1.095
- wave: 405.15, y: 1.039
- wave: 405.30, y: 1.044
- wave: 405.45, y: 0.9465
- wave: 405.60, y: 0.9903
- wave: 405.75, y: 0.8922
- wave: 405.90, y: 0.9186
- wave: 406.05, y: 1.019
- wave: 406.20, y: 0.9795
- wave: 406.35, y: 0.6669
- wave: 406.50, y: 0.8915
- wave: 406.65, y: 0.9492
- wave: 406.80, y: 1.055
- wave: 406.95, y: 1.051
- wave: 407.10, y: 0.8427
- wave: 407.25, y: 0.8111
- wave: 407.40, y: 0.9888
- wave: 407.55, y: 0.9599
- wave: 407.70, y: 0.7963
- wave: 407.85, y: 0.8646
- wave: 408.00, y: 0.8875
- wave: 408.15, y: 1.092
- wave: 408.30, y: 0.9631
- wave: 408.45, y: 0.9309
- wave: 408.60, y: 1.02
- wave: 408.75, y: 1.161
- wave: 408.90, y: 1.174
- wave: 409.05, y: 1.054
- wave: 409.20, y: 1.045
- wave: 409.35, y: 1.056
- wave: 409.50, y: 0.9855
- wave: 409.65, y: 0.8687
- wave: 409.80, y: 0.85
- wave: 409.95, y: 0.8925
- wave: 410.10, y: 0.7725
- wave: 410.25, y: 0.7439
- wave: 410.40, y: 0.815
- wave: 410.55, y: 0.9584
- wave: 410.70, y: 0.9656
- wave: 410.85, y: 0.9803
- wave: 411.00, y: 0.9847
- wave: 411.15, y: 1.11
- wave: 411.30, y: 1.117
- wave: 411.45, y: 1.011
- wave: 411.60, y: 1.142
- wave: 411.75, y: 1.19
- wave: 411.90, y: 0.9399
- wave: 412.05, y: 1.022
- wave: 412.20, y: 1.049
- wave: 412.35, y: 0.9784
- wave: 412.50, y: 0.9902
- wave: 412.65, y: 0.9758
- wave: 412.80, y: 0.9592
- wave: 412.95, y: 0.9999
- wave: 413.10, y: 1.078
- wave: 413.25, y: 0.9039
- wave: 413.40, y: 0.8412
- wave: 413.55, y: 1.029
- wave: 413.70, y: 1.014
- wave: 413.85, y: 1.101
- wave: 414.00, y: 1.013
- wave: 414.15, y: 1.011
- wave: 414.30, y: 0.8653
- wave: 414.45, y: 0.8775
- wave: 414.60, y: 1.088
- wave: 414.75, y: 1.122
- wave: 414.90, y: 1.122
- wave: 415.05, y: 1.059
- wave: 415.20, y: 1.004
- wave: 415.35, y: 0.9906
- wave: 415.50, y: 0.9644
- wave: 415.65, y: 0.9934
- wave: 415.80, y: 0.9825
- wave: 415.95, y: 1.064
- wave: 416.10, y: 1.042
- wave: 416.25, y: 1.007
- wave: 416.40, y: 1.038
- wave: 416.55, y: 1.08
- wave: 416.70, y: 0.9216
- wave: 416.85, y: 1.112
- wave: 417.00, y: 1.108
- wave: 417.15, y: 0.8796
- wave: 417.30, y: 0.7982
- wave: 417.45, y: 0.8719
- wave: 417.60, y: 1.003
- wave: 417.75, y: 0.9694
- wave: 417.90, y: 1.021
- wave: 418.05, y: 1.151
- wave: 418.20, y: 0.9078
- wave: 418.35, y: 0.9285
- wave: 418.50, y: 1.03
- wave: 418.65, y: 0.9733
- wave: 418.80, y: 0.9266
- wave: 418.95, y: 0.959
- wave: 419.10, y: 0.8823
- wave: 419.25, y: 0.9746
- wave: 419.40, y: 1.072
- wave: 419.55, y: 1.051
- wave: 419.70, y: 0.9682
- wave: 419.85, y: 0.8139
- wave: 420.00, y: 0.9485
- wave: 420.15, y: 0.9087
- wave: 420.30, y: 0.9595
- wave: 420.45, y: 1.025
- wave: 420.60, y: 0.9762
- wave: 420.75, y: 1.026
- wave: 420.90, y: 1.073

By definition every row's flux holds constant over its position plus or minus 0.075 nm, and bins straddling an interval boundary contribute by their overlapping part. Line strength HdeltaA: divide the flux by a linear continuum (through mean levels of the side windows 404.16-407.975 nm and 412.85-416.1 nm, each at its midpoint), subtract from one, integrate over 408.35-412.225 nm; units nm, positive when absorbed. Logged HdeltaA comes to -0.09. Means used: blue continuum 0.932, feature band 0.993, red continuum 1.01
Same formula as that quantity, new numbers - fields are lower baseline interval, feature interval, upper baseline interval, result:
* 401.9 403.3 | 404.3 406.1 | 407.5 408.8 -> 0.022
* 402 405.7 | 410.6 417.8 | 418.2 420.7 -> -0.354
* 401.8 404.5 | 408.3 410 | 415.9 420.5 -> -0.062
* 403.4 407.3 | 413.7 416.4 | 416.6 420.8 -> -0.154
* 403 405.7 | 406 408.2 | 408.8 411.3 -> 0.074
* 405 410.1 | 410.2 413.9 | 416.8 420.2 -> -0.132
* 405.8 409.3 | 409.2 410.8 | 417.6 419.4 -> 0.110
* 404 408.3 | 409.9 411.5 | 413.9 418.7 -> 0.043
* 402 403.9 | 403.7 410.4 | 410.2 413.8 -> 0.193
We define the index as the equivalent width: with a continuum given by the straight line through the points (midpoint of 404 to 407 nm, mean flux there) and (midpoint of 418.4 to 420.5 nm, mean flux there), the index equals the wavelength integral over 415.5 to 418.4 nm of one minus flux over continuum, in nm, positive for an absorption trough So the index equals -0.10 nm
